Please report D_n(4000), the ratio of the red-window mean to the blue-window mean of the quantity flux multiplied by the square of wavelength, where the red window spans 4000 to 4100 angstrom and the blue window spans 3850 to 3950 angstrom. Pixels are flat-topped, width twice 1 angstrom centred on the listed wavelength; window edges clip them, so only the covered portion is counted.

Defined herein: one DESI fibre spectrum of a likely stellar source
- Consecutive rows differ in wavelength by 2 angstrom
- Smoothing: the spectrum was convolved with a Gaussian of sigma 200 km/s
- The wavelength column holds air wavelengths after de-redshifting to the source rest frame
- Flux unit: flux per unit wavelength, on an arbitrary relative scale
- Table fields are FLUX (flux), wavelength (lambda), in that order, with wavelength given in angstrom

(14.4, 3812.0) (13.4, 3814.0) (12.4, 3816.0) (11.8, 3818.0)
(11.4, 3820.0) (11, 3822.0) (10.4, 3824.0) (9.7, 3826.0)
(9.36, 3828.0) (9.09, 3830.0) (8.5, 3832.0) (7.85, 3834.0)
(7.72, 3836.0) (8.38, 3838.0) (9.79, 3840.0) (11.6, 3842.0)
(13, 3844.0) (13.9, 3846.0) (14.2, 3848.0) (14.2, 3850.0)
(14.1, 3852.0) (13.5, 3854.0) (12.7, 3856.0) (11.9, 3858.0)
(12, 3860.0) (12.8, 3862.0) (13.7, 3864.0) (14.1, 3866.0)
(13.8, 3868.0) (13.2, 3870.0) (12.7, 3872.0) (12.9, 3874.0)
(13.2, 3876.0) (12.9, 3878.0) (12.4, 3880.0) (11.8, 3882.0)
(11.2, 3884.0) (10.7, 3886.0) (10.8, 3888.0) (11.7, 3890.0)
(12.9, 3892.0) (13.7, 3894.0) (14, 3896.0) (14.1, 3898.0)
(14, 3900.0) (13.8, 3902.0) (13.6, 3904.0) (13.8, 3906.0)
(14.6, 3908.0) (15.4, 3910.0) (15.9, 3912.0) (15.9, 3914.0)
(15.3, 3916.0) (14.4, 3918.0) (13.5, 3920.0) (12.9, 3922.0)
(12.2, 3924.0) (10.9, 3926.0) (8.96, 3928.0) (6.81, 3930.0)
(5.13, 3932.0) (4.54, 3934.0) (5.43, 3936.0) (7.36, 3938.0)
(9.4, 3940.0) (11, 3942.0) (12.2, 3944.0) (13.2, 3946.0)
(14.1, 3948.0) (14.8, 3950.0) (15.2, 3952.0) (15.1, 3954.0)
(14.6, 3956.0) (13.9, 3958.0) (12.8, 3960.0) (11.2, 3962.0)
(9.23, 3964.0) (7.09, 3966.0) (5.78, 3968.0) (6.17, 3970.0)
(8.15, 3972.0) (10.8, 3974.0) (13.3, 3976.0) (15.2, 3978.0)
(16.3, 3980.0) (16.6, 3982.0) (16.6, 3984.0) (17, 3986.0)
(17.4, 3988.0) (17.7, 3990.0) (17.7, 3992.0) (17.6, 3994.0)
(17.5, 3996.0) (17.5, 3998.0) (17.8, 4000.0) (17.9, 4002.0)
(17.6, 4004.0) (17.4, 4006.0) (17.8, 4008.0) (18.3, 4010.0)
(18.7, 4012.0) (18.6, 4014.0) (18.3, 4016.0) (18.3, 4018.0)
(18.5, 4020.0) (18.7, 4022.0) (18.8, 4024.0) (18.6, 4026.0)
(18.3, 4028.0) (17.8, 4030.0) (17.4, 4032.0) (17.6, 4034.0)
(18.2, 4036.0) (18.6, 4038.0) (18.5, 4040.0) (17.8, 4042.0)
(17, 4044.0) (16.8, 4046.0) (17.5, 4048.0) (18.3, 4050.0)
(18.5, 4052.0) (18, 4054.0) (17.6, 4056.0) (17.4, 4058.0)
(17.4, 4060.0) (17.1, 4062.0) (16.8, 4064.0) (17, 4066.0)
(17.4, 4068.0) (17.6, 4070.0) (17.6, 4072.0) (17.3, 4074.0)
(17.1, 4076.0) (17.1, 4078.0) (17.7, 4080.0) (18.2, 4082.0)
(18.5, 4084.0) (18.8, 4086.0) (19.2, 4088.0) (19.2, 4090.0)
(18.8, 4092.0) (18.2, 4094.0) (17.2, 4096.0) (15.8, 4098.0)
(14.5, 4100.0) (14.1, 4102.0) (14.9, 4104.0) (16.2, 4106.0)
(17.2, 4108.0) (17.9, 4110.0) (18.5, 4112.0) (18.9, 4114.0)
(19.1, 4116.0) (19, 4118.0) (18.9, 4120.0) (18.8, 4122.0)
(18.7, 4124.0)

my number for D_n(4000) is 1.57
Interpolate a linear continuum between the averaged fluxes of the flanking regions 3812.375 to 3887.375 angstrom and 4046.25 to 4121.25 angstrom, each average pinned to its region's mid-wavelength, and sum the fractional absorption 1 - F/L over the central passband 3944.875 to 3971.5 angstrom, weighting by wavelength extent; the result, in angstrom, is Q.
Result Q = 5.0 angstrom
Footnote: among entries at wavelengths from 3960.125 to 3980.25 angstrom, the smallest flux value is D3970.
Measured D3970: 5.78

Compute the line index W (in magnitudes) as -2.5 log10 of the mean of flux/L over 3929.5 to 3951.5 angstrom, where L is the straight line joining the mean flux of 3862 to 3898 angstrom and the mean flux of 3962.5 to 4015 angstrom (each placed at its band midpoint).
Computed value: 0.41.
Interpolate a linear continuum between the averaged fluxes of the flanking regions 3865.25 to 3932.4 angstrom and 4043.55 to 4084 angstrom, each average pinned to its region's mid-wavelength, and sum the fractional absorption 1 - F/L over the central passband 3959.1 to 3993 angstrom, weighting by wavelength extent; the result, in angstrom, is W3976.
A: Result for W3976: 4.9 angstrom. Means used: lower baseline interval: 12.8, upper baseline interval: 17.5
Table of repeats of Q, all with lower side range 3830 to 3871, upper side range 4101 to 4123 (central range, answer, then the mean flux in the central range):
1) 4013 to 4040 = -4.4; 18.3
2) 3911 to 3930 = 0.7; 13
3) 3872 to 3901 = 0.4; 12.6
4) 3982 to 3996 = -2.2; 17.3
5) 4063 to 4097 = -1.9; 17.9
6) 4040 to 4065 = -1.9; 17.6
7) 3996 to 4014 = -3.1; 17.9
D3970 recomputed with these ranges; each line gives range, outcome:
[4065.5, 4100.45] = 14.5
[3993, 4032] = 17.4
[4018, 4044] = 17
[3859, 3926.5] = 10.7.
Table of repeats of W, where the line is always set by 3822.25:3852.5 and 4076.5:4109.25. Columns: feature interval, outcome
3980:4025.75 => -0.19 mag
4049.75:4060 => -0.10 mag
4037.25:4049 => -0.11 mag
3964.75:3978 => 0.49 mag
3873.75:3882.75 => -0.08 mag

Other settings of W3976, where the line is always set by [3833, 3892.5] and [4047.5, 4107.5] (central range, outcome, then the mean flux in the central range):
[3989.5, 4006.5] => -2.4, 17.6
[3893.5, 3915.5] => -2.1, 14.5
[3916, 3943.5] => 8.1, 9.69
